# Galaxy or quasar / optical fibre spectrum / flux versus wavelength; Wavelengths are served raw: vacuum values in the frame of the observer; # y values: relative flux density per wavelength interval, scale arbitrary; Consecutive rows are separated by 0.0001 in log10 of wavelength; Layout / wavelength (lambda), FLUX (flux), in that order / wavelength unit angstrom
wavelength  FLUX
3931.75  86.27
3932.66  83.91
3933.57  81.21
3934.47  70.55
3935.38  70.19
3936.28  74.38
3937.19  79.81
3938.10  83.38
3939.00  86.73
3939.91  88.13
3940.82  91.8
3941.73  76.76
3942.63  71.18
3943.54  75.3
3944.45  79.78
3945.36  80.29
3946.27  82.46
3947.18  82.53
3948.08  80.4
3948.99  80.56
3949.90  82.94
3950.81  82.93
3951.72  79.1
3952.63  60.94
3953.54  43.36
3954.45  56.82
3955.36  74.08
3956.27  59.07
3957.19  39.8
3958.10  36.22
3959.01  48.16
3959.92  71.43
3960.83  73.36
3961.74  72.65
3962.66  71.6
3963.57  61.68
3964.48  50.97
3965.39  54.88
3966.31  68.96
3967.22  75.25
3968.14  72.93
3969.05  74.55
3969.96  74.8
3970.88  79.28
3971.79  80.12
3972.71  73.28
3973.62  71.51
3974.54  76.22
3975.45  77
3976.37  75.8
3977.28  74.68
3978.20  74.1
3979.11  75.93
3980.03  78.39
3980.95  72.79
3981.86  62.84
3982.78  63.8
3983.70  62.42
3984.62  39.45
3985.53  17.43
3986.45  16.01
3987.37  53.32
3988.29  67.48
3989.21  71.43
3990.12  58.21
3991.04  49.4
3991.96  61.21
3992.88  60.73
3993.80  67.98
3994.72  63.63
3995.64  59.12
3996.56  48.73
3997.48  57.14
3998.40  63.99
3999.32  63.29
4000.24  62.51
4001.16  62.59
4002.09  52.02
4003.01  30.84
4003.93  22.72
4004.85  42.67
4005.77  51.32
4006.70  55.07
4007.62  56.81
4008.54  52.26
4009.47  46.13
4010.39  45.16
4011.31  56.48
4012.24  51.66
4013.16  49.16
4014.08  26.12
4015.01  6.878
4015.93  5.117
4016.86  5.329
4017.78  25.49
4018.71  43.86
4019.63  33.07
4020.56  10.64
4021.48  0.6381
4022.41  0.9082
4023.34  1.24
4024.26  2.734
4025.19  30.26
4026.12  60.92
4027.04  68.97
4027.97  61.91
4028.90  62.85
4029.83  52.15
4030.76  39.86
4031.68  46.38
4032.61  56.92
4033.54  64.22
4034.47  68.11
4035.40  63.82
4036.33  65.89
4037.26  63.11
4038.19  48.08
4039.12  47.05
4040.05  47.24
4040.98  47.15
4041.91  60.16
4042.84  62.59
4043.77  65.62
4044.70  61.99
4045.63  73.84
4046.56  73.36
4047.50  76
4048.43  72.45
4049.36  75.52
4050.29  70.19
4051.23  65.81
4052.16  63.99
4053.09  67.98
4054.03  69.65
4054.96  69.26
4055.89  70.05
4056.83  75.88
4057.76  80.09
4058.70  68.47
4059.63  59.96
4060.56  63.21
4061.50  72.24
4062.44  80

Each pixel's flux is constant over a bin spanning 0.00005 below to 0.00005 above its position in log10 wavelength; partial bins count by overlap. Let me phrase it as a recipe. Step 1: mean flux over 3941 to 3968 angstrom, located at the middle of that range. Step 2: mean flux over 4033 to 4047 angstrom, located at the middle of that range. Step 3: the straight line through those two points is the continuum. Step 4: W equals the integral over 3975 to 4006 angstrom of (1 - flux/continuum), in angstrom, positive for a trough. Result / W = 3.6 angstrom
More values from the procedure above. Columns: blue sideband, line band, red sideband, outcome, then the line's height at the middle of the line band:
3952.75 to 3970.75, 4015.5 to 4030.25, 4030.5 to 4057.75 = 8.0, 63.3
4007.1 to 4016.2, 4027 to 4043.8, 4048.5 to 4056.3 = 0.0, 57.2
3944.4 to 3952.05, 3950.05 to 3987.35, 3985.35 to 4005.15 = 2.3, 69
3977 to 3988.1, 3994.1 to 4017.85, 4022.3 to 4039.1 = 3.7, 53.2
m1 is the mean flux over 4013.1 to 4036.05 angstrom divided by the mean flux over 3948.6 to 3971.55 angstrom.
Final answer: 0.54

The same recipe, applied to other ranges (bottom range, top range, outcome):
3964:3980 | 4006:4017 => 0.54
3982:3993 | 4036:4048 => 1.18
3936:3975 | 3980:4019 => 0.68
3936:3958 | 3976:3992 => 0.80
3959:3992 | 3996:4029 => 0.60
